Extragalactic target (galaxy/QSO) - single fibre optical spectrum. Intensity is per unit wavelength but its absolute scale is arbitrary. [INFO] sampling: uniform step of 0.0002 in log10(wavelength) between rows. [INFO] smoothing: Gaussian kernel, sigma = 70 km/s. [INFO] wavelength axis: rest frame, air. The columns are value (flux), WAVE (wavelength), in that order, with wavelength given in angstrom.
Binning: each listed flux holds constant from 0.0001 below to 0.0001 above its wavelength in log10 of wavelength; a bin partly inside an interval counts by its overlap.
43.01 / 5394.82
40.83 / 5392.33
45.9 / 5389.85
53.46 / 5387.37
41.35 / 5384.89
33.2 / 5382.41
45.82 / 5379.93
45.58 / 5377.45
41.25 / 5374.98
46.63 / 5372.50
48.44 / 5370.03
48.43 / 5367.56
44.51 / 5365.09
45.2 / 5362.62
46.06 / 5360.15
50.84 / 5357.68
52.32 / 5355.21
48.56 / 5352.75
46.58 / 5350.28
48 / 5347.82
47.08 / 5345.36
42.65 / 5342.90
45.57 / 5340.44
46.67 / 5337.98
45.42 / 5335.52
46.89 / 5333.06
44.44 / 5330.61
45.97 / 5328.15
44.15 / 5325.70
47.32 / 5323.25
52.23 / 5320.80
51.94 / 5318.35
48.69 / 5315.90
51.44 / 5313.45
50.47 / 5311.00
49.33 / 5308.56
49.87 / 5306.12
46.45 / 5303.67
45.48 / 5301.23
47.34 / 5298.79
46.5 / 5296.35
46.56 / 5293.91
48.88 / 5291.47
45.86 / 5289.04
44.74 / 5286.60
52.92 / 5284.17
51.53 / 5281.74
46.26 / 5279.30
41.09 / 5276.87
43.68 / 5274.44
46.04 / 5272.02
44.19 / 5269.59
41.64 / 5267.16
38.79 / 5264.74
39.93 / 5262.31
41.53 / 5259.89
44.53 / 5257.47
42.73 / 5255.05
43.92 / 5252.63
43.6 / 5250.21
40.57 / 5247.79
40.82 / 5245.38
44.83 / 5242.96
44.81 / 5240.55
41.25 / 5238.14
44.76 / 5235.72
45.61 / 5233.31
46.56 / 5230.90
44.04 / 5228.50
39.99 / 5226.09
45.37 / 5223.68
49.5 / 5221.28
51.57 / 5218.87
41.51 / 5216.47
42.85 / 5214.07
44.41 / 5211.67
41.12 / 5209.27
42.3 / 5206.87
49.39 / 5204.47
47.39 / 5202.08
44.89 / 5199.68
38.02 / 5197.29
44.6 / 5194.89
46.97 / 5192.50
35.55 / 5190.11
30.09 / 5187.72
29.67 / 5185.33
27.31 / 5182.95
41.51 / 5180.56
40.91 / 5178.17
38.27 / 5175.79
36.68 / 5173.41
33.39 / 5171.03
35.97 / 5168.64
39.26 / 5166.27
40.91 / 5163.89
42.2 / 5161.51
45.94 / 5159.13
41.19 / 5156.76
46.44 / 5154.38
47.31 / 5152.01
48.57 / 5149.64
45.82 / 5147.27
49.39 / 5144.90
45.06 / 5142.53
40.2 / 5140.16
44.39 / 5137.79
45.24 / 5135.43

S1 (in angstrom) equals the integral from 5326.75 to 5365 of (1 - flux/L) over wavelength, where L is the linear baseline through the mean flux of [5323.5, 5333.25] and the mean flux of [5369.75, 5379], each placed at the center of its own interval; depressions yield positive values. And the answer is -1.19 angstrom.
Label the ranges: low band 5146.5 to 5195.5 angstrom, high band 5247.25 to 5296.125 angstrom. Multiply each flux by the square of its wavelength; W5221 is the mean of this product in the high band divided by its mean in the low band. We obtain 1.2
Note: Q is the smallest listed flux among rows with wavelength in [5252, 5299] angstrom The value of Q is 38.79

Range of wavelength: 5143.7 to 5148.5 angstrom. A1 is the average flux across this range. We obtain 47.6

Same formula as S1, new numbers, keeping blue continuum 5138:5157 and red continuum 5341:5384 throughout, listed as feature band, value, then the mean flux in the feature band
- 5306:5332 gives -1.6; 48.7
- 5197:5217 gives 0.8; 43.9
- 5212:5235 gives 0.3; 45.2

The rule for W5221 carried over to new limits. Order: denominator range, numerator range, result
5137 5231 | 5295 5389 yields 1.18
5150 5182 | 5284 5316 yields 1.24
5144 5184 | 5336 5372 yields 1.23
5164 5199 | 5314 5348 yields 1.33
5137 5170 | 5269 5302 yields 1.12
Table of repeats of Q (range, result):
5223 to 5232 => 39.99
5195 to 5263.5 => 38.02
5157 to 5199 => 27.31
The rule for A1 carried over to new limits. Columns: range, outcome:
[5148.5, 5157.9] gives 45.9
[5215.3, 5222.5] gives 47.6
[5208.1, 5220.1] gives 44.3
